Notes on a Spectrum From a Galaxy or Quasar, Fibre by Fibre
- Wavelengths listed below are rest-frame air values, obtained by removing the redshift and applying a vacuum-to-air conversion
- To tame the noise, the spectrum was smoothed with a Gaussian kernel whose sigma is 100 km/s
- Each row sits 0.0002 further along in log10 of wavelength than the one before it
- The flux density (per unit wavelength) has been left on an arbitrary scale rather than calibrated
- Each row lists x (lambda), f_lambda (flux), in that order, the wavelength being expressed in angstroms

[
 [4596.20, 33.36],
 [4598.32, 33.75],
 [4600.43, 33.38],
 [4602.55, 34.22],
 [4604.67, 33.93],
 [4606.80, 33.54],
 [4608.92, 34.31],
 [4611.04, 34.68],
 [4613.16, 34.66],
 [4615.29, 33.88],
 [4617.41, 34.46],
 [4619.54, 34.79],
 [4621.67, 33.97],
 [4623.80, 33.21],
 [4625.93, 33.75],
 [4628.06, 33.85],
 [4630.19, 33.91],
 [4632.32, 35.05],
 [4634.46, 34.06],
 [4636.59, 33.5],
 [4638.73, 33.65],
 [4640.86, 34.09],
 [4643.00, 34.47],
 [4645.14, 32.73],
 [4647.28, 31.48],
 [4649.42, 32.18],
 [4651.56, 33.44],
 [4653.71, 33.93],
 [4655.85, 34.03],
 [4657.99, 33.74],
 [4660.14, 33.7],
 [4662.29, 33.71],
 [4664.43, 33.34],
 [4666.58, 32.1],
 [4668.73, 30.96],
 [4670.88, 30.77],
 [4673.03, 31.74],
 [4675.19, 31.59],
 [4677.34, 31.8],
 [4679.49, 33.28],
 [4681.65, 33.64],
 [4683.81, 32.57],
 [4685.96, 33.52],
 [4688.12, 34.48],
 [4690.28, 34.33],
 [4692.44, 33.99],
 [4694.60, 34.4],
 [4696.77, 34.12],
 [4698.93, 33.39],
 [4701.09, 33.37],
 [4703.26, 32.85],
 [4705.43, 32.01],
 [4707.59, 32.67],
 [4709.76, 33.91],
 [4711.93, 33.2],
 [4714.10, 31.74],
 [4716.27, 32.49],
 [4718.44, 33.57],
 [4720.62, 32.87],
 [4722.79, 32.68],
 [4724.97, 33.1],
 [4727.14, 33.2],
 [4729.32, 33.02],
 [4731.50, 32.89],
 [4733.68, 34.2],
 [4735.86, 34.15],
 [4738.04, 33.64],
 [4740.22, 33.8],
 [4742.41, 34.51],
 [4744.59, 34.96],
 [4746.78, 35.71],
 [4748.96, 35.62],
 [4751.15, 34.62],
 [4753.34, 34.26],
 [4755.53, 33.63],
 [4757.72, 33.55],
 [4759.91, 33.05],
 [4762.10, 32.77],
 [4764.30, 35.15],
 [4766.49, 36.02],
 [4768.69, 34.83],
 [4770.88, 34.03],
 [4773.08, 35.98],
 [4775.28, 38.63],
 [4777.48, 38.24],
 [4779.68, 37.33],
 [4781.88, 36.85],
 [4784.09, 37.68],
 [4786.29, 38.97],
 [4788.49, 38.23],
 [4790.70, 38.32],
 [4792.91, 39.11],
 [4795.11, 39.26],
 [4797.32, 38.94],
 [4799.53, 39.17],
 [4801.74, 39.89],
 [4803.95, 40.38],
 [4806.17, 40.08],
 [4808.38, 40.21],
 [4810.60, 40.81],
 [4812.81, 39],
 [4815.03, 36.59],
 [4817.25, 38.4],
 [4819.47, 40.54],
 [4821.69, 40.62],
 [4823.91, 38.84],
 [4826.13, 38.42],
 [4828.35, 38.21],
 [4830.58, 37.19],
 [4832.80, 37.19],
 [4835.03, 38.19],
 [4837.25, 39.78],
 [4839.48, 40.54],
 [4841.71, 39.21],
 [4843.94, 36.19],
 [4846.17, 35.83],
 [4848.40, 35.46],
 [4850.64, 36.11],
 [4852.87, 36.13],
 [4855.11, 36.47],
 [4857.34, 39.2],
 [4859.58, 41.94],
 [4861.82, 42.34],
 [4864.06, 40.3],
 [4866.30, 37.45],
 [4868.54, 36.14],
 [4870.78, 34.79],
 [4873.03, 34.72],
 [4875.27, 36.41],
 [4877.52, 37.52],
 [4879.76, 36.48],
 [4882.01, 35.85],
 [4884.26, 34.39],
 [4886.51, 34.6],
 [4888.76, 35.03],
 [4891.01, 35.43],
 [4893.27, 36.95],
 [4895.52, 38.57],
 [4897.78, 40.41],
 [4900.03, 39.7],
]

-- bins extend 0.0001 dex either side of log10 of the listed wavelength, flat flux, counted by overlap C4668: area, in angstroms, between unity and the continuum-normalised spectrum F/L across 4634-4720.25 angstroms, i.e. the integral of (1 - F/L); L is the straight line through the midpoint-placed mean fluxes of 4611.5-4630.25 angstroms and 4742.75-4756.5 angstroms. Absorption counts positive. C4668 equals 3.24 angstroms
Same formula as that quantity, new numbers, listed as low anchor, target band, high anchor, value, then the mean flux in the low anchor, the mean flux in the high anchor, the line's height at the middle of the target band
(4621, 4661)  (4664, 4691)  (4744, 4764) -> 1.0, 33.6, 34.3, 33.8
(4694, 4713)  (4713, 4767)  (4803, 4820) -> 2.4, 33.3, 39.4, 35.4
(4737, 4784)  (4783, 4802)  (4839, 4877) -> -1.5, 35.2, 37.5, 35.9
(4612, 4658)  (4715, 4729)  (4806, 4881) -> 1.0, 33.8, 38.1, 35.6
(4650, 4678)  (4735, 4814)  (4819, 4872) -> -1.5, 32.7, 38.2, 36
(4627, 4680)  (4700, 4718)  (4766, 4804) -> 1.2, 33.1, 37.8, 35.1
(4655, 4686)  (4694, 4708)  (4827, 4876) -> 0.1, 32.7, 37.7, 33.5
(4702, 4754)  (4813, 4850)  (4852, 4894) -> -2.3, 33.6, 37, 36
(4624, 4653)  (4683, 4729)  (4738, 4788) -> 1.8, 33.5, 35.5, 34.6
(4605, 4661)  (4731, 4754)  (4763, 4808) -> 1.4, 33.8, 37.9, 36.7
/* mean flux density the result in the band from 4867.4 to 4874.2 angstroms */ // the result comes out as 35.2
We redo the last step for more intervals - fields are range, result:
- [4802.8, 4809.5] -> 40.2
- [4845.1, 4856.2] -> 36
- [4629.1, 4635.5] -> 34.3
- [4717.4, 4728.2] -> 33.1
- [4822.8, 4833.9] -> 38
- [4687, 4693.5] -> 34.3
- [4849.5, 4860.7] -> 38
